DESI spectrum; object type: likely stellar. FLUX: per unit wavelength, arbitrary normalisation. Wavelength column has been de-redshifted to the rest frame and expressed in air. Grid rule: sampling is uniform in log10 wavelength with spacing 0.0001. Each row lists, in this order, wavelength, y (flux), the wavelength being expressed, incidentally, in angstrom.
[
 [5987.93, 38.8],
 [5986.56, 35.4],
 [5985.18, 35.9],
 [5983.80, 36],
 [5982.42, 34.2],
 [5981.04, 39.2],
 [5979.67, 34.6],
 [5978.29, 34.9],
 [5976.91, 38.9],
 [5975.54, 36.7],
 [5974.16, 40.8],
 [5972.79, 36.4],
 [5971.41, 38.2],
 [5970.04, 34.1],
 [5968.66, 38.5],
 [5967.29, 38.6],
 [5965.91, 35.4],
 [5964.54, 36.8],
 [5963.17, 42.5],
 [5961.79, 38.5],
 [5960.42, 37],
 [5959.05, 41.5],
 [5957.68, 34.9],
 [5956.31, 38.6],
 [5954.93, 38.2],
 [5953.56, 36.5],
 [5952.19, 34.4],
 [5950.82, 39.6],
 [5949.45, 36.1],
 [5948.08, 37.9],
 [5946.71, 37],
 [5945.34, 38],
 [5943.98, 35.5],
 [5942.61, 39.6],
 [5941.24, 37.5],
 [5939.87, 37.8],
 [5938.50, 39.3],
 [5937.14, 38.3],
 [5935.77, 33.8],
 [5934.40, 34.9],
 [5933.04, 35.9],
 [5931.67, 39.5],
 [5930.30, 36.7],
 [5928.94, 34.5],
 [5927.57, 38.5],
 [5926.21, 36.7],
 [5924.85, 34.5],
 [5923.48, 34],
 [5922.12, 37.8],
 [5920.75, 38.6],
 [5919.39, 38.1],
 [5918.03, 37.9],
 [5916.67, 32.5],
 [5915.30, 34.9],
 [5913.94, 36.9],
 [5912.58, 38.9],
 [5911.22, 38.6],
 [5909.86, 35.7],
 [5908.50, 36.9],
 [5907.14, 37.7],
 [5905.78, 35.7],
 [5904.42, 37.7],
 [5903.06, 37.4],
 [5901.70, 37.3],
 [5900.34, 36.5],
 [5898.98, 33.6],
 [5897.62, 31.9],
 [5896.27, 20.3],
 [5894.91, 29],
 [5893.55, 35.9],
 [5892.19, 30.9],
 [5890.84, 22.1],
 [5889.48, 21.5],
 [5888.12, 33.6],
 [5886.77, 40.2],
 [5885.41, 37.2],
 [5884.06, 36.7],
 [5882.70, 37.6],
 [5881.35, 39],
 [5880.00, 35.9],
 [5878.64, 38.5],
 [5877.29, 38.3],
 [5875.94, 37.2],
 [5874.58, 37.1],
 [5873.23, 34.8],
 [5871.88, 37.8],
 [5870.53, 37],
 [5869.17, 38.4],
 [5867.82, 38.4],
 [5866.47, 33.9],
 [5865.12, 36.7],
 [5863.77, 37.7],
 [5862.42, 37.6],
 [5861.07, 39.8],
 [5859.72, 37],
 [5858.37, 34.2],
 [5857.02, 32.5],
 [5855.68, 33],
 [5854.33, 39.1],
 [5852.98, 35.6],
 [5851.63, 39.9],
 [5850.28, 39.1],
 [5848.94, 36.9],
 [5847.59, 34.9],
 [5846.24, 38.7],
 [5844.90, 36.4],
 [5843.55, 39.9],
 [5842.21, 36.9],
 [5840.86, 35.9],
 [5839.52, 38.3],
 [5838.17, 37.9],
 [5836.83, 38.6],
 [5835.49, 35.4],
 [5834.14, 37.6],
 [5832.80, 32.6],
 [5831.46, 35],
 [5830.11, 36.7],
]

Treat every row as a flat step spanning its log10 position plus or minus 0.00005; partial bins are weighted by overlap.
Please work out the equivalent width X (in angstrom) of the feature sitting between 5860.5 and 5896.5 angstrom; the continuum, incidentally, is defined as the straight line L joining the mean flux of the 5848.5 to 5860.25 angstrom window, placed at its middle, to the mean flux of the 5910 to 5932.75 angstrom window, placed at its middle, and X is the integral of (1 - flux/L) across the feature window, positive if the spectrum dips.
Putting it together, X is 1.38 angstrom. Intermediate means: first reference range 36.4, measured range 35.1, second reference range 36.7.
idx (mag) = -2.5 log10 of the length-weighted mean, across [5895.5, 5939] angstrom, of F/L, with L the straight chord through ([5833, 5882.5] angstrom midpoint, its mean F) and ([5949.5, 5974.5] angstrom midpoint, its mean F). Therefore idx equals 0.044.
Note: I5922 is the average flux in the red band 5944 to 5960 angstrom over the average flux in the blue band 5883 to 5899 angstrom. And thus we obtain 1.2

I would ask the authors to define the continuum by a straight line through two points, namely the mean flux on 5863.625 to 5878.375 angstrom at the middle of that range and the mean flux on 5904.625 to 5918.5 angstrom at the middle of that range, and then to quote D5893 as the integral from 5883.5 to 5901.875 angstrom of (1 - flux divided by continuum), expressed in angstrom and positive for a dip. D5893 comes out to 2.53 angstrom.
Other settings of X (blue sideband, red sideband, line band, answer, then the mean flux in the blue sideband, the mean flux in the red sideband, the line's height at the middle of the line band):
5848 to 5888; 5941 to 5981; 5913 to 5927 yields 0.4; 37.1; 37.5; 37.3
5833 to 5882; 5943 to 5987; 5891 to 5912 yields 1.7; 37.1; 37.2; 37.1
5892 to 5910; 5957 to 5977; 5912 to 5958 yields -1.1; 34.1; 37.9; 36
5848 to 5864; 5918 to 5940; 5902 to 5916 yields -0.1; 36.8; 36.8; 36.8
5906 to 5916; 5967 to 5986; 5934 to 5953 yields -0.1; 37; 36.9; 36.9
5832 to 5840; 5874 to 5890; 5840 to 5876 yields -0.5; 36.7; 36.2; 36.4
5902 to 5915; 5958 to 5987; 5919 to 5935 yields 0.3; 37.2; 37.3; 37.3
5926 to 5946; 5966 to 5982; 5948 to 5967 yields -0.3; 37.1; 37.2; 37.2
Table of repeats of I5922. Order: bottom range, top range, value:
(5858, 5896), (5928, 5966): 1.06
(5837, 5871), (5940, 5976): 1.02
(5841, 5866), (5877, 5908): 0.92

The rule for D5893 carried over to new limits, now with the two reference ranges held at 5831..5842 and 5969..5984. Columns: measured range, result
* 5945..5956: -0.2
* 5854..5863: 0.1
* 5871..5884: -0.3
